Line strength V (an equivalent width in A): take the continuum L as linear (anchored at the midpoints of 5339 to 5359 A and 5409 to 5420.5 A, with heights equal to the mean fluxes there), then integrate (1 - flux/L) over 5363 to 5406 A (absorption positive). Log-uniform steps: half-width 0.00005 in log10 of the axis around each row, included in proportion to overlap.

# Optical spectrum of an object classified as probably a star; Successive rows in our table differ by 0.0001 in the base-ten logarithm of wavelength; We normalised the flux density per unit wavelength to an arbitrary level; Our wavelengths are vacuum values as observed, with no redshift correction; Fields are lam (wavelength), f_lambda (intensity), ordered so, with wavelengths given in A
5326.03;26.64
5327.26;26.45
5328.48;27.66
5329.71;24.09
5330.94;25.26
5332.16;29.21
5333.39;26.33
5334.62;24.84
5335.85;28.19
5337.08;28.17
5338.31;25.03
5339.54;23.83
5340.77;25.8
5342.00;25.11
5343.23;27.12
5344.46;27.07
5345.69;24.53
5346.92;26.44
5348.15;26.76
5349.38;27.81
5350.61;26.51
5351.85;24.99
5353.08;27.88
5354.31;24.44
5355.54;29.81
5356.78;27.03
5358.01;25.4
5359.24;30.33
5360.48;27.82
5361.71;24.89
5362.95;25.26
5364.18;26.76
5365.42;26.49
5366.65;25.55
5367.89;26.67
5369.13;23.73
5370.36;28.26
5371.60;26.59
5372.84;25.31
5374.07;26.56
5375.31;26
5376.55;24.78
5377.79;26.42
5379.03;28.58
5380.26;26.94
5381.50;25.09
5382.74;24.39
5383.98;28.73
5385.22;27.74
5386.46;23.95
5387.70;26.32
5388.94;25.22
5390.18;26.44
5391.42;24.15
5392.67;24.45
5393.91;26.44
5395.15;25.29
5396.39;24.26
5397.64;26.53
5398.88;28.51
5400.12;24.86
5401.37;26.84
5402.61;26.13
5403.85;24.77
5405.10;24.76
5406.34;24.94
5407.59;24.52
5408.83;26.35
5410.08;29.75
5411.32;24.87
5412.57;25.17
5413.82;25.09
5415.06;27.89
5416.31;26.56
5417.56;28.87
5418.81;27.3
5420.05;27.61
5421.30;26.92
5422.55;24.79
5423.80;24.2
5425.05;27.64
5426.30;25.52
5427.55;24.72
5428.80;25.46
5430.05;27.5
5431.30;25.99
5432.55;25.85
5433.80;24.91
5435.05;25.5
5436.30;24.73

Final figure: 1.18 A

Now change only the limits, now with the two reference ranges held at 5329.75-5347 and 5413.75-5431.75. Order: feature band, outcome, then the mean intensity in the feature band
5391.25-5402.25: 0.2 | 25.8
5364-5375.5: 0.0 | 26.2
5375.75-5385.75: -0.1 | 26.6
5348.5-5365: -0.4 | 26.8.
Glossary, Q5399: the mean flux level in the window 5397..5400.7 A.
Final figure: 26.6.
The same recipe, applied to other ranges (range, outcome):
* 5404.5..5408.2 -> 24.7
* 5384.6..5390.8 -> 25.9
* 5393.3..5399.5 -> 26.2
